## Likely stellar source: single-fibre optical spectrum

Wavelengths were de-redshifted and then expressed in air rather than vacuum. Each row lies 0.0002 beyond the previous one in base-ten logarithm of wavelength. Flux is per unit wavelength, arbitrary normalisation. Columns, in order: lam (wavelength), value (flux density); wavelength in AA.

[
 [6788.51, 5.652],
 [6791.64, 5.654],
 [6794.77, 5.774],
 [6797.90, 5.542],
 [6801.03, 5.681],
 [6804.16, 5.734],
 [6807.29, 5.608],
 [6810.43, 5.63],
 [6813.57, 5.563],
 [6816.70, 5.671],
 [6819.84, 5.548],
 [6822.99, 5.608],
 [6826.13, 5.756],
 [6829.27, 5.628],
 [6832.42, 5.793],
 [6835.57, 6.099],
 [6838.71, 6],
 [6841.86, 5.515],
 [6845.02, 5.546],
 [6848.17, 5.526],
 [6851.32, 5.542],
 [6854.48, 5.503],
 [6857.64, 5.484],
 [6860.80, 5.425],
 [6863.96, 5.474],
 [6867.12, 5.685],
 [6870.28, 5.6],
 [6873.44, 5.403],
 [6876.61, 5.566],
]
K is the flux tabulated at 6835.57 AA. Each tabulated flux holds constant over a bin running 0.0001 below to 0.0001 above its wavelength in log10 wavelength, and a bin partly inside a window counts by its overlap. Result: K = 6.099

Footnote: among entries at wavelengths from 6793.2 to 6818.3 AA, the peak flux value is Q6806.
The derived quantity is 5.774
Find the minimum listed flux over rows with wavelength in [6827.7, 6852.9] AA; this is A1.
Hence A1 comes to 5.515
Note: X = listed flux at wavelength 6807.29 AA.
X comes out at 5.608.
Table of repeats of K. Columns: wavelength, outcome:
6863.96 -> 5.474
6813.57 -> 5.563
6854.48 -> 5.503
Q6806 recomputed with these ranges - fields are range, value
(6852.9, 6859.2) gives 5.503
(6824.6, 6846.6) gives 6.099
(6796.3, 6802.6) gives 5.681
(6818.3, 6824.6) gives 5.608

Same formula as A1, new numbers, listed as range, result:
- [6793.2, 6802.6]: 5.542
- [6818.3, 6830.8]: 5.548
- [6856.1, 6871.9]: 5.425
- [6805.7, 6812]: 5.608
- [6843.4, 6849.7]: 5.526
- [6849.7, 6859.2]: 5.484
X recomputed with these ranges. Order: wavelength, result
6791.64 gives 5.654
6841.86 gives 5.515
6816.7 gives 5.671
